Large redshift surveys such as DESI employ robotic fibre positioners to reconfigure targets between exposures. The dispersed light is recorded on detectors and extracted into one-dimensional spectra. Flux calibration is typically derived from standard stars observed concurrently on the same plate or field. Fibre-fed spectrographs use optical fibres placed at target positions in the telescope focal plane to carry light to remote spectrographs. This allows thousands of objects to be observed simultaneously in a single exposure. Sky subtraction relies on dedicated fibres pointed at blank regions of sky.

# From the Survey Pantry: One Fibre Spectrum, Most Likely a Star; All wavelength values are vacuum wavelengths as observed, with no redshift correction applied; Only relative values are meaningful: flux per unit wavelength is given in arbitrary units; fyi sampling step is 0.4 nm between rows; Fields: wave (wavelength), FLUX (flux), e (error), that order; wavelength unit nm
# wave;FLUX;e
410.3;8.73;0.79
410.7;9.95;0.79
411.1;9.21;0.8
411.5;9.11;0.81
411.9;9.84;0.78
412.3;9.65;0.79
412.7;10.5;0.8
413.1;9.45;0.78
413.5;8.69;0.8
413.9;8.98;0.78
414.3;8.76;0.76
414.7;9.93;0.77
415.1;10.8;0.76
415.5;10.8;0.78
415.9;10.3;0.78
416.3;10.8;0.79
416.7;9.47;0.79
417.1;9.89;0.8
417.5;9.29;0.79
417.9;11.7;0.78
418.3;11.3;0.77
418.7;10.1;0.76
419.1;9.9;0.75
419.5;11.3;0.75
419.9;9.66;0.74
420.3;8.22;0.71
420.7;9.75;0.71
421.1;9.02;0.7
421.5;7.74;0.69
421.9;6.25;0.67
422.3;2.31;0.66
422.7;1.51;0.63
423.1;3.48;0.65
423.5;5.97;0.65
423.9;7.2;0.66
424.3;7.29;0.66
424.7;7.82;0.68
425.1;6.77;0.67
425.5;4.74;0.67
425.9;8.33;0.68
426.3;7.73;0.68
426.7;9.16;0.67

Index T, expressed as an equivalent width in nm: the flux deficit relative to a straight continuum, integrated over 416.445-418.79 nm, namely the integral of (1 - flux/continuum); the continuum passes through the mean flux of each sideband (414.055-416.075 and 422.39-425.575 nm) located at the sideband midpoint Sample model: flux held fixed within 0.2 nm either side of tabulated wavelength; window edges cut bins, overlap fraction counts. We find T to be -0.42 nm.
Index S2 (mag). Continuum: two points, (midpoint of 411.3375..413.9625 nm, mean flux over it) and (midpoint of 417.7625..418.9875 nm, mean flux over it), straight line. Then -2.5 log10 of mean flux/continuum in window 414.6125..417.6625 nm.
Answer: 0.018 mag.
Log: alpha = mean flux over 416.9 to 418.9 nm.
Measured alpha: 10.5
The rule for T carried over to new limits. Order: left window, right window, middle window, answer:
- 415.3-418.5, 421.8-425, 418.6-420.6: -0.37 nm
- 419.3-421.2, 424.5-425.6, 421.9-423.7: 0.98 nm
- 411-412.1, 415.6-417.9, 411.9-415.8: -0.01 nm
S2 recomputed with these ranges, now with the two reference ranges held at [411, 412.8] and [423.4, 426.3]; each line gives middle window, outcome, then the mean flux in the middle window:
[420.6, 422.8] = 0.243 mag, 6.14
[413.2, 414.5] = 0.046 mag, 8.86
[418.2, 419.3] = -0.249 mag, 10.4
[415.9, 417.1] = -0.165 mag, 10.1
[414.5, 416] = -0.171 mag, 10.5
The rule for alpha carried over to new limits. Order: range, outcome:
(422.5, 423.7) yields 3.65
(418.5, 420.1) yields 10.2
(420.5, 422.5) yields 7.01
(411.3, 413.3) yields 9.71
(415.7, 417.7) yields 9.95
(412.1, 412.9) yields 10.1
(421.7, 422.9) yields 3.36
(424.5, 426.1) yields 6.92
